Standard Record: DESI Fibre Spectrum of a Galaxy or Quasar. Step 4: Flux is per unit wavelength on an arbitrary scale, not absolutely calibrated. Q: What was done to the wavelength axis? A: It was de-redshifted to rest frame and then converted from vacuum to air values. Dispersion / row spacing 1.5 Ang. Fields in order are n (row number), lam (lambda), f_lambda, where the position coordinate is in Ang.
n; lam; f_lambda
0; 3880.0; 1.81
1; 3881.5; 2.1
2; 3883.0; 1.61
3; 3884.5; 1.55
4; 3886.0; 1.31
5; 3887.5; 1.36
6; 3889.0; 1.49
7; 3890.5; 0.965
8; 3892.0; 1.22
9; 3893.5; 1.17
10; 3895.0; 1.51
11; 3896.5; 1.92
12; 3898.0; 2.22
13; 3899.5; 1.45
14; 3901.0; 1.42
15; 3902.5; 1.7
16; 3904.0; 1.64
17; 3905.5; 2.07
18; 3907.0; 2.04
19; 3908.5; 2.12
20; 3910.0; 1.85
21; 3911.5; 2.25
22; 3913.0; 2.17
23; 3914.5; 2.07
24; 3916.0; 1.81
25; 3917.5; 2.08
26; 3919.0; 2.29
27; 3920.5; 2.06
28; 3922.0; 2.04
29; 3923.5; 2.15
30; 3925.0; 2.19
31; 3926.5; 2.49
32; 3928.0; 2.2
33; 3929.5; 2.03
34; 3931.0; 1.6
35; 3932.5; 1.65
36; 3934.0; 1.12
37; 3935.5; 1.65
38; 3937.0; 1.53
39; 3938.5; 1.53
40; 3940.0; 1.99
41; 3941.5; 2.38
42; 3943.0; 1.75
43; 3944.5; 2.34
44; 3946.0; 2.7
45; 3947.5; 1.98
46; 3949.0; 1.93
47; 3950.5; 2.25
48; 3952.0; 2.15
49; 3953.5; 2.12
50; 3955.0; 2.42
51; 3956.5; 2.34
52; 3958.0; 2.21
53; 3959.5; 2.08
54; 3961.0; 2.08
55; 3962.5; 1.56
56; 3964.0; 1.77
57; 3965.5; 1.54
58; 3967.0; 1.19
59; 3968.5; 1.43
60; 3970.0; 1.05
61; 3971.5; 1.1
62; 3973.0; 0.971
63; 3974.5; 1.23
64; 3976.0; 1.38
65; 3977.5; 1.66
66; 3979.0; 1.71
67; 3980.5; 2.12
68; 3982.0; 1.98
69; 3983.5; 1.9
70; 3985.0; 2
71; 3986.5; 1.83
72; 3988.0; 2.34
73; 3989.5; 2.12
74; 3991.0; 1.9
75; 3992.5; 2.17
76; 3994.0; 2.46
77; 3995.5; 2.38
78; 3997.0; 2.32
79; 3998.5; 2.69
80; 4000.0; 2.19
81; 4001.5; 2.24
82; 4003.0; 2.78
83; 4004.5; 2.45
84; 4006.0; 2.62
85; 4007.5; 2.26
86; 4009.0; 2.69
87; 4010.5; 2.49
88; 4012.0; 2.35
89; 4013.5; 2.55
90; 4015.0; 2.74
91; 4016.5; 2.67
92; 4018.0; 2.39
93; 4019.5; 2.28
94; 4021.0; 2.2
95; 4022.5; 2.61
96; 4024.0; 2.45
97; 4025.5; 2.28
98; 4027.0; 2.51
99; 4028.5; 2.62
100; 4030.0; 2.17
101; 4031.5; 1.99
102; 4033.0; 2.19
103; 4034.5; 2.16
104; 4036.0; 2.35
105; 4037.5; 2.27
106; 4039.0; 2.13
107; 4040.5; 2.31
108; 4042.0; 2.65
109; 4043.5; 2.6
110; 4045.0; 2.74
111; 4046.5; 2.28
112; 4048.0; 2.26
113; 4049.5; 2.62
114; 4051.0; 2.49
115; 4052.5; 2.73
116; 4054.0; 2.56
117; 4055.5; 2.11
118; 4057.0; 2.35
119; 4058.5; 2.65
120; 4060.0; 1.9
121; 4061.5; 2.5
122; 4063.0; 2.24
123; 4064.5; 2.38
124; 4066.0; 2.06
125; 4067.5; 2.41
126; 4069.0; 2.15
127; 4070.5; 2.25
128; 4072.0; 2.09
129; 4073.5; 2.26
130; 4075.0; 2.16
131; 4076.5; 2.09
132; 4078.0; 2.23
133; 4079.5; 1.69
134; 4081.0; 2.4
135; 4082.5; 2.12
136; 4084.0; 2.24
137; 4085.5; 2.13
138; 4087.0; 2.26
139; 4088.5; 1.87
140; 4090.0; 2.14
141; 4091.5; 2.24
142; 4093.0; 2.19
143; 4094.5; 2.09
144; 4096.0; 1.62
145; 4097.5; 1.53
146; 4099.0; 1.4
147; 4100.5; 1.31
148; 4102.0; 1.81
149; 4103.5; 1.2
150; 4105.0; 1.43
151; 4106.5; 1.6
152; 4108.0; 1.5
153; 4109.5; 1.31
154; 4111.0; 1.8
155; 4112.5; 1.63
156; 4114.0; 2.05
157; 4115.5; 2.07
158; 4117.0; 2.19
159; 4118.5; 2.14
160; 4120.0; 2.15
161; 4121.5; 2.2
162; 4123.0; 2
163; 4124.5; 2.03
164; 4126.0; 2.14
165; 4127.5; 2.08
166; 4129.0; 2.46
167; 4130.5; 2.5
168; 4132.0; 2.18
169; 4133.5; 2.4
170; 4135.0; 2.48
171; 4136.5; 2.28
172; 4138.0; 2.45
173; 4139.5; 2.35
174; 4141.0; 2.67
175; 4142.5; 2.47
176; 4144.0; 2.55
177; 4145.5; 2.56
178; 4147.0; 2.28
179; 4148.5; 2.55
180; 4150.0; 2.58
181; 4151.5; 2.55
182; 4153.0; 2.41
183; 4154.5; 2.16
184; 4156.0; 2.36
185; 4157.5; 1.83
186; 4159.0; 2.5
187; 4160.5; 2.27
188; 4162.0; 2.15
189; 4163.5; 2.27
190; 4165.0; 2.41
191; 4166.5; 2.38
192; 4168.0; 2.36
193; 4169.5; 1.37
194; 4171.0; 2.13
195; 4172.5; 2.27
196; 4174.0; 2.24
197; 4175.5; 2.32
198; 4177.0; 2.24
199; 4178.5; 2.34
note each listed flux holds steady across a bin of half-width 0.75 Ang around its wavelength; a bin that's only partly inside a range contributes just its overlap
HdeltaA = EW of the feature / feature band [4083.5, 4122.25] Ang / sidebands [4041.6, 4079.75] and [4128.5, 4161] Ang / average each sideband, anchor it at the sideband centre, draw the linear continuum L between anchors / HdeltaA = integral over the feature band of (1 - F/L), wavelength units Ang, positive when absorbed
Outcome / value 8.5 Ang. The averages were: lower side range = 2.33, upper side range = 2.4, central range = 1.85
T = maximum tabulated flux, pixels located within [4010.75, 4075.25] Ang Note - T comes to 2.74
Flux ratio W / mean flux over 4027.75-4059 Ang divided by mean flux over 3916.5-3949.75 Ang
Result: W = 1.20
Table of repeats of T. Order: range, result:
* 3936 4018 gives 2.78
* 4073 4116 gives 2.4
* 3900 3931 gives 2.49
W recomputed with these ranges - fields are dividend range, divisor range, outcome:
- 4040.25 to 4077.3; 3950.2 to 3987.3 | 1.34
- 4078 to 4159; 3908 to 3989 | 1.10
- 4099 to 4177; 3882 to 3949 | 1.17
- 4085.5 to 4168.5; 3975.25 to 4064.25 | 0.91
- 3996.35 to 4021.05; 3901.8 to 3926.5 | 1.21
